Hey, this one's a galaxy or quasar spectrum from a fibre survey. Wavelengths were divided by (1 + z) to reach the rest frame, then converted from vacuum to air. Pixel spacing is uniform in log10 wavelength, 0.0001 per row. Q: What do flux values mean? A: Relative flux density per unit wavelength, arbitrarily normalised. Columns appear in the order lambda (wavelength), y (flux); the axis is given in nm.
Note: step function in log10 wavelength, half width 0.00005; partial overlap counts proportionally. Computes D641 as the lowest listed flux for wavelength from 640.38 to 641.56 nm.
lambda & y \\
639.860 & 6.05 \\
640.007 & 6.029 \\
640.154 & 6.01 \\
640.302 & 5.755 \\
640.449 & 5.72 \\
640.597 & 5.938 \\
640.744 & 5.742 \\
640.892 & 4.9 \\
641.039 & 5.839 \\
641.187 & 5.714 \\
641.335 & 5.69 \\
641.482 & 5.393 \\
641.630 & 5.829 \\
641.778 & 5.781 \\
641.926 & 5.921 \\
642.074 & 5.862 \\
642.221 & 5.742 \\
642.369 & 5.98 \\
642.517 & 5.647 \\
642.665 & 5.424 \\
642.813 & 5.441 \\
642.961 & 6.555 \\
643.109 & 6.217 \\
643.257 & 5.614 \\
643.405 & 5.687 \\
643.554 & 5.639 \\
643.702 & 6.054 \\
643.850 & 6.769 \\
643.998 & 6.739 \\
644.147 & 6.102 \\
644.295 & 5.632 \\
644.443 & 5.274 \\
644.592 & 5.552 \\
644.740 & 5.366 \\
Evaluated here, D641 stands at 4.9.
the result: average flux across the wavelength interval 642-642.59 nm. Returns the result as 5.81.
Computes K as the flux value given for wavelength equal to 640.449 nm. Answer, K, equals 5.72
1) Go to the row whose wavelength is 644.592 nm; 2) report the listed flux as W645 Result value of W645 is 5.552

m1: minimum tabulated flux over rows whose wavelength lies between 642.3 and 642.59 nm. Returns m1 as 5.647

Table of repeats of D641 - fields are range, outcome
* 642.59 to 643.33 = 5.424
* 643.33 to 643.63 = 5.639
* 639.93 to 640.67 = 5.72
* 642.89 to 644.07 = 5.614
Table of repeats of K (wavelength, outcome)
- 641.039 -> 5.839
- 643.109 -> 6.217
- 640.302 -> 5.755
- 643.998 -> 6.739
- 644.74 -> 5.366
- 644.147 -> 6.102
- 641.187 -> 5.714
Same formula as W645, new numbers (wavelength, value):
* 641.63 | 5.829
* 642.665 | 5.424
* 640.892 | 4.9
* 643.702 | 6.054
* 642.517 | 5.647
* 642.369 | 5.98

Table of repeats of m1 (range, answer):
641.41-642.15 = 5.393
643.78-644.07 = 6.739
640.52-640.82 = 5.742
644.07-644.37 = 5.632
